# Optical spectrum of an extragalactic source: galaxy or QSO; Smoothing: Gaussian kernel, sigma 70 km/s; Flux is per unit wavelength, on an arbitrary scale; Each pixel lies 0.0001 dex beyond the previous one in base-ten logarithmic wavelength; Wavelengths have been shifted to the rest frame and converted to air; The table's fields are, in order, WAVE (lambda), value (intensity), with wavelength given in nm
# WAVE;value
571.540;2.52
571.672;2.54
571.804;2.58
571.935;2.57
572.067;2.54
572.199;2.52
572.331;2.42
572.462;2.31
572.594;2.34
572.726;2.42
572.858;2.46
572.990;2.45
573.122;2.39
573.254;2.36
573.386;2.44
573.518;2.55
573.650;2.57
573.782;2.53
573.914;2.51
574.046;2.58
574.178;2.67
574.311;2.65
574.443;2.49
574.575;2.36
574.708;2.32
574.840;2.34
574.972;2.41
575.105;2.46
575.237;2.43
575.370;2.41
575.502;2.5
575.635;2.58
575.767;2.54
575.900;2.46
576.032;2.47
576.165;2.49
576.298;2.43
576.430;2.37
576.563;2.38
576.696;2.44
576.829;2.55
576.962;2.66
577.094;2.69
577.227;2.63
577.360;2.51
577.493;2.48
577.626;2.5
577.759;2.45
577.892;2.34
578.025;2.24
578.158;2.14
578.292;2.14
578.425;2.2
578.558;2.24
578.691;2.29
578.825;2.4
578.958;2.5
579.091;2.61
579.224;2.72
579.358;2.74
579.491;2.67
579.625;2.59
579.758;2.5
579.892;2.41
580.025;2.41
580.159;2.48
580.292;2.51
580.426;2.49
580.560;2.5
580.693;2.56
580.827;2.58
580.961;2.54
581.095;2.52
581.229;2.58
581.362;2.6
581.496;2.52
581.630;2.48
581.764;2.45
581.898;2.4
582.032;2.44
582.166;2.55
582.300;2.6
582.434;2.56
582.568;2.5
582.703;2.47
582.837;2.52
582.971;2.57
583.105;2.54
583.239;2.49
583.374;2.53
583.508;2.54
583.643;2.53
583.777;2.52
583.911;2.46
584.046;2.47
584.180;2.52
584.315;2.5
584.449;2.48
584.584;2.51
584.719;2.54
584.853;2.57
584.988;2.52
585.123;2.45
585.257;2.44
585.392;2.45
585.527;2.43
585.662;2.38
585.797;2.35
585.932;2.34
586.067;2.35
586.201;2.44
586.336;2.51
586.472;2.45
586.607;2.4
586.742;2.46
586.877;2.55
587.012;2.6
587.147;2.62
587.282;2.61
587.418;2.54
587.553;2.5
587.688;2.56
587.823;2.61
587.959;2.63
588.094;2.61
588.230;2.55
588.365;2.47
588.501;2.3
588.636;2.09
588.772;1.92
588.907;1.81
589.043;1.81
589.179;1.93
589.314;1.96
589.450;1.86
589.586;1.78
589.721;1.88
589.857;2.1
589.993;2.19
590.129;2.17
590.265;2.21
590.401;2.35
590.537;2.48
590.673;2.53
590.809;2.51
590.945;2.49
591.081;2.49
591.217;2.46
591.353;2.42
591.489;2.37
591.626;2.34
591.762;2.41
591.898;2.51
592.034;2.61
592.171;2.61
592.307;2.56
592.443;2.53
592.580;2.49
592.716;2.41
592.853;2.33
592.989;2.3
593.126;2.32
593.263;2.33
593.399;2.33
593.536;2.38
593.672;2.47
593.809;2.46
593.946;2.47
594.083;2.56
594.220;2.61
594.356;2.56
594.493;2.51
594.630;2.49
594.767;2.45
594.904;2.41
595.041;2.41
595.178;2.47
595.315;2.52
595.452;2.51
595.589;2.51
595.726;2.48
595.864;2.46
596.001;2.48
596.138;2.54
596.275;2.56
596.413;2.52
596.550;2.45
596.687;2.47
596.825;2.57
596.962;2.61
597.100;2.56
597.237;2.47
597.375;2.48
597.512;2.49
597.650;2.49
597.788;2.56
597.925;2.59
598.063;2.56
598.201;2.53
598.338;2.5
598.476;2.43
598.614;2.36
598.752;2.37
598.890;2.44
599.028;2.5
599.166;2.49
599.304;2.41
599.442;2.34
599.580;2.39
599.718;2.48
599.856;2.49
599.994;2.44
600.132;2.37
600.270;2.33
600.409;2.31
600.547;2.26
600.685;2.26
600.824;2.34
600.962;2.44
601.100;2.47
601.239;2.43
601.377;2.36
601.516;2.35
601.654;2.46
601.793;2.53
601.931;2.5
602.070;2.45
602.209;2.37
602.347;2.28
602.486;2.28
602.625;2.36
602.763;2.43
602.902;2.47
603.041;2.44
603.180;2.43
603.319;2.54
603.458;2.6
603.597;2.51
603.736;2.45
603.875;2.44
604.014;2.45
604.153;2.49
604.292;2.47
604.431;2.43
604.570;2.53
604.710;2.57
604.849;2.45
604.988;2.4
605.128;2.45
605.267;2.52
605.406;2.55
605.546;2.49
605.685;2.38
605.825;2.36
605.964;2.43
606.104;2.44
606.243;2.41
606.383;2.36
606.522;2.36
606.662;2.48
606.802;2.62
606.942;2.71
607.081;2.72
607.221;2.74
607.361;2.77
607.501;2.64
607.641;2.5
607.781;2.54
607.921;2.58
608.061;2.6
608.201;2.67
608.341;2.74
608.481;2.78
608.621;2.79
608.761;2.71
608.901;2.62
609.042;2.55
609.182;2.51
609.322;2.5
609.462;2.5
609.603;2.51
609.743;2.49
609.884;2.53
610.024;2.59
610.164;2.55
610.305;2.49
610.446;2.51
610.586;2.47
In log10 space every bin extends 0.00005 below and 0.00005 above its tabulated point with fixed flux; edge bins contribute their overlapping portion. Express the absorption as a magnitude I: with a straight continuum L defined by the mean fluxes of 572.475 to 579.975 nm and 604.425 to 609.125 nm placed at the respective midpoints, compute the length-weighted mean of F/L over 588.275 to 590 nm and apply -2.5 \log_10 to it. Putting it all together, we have 0.239 mag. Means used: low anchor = 2.46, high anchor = 2.56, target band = 2.01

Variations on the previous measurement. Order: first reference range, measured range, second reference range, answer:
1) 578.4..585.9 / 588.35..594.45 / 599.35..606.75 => 0.069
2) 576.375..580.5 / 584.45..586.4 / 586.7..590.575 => -0.052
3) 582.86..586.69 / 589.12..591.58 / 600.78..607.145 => 0.109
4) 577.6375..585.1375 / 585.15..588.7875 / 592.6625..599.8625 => 0.009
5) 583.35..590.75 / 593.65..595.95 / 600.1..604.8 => -0.042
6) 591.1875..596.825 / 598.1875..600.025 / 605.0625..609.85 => 0.028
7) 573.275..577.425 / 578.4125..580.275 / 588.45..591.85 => -0.034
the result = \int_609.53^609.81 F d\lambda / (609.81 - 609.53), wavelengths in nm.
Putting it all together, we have 2.5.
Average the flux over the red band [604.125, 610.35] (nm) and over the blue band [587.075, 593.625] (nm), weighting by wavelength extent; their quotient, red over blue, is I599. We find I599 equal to 1.1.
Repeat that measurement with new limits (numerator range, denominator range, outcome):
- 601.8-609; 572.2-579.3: 1.03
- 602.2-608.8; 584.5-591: 1.07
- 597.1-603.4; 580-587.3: 0.97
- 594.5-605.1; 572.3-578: 0.99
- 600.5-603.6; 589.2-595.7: 1.01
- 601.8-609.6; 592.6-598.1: 1.02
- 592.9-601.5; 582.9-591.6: 1.03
